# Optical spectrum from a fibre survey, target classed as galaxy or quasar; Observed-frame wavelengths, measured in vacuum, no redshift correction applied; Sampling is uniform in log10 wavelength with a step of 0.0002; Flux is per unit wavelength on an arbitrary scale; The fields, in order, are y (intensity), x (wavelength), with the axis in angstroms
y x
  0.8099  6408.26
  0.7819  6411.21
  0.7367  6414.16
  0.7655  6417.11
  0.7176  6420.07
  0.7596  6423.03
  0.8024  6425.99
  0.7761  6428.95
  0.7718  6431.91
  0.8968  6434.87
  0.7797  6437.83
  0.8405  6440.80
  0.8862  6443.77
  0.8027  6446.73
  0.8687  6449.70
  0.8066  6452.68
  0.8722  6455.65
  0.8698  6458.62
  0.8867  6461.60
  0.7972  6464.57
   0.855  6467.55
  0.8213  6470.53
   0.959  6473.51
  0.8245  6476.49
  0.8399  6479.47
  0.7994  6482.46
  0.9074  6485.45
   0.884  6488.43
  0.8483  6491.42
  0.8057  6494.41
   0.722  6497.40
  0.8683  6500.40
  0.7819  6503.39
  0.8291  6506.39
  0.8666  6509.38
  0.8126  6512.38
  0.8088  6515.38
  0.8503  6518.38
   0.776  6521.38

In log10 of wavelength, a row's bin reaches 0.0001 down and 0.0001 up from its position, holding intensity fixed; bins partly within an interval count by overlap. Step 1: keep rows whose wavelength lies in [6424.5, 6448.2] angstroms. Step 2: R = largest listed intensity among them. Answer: 0.8968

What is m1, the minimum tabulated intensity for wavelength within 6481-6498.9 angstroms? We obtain 0.722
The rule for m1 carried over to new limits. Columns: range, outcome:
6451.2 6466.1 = 0.7972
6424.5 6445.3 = 0.7718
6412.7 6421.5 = 0.7176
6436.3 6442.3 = 0.7797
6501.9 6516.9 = 0.7819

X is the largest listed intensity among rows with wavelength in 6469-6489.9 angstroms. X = 0.959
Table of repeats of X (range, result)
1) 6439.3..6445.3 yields 0.8862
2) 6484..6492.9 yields 0.9074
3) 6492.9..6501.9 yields 0.8683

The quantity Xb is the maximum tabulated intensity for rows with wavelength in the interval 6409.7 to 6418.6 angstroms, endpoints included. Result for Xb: 0.7819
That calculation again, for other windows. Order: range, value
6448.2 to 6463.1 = 0.8867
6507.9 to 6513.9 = 0.8666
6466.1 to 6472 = 0.855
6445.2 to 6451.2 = 0.8687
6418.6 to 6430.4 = 0.8024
